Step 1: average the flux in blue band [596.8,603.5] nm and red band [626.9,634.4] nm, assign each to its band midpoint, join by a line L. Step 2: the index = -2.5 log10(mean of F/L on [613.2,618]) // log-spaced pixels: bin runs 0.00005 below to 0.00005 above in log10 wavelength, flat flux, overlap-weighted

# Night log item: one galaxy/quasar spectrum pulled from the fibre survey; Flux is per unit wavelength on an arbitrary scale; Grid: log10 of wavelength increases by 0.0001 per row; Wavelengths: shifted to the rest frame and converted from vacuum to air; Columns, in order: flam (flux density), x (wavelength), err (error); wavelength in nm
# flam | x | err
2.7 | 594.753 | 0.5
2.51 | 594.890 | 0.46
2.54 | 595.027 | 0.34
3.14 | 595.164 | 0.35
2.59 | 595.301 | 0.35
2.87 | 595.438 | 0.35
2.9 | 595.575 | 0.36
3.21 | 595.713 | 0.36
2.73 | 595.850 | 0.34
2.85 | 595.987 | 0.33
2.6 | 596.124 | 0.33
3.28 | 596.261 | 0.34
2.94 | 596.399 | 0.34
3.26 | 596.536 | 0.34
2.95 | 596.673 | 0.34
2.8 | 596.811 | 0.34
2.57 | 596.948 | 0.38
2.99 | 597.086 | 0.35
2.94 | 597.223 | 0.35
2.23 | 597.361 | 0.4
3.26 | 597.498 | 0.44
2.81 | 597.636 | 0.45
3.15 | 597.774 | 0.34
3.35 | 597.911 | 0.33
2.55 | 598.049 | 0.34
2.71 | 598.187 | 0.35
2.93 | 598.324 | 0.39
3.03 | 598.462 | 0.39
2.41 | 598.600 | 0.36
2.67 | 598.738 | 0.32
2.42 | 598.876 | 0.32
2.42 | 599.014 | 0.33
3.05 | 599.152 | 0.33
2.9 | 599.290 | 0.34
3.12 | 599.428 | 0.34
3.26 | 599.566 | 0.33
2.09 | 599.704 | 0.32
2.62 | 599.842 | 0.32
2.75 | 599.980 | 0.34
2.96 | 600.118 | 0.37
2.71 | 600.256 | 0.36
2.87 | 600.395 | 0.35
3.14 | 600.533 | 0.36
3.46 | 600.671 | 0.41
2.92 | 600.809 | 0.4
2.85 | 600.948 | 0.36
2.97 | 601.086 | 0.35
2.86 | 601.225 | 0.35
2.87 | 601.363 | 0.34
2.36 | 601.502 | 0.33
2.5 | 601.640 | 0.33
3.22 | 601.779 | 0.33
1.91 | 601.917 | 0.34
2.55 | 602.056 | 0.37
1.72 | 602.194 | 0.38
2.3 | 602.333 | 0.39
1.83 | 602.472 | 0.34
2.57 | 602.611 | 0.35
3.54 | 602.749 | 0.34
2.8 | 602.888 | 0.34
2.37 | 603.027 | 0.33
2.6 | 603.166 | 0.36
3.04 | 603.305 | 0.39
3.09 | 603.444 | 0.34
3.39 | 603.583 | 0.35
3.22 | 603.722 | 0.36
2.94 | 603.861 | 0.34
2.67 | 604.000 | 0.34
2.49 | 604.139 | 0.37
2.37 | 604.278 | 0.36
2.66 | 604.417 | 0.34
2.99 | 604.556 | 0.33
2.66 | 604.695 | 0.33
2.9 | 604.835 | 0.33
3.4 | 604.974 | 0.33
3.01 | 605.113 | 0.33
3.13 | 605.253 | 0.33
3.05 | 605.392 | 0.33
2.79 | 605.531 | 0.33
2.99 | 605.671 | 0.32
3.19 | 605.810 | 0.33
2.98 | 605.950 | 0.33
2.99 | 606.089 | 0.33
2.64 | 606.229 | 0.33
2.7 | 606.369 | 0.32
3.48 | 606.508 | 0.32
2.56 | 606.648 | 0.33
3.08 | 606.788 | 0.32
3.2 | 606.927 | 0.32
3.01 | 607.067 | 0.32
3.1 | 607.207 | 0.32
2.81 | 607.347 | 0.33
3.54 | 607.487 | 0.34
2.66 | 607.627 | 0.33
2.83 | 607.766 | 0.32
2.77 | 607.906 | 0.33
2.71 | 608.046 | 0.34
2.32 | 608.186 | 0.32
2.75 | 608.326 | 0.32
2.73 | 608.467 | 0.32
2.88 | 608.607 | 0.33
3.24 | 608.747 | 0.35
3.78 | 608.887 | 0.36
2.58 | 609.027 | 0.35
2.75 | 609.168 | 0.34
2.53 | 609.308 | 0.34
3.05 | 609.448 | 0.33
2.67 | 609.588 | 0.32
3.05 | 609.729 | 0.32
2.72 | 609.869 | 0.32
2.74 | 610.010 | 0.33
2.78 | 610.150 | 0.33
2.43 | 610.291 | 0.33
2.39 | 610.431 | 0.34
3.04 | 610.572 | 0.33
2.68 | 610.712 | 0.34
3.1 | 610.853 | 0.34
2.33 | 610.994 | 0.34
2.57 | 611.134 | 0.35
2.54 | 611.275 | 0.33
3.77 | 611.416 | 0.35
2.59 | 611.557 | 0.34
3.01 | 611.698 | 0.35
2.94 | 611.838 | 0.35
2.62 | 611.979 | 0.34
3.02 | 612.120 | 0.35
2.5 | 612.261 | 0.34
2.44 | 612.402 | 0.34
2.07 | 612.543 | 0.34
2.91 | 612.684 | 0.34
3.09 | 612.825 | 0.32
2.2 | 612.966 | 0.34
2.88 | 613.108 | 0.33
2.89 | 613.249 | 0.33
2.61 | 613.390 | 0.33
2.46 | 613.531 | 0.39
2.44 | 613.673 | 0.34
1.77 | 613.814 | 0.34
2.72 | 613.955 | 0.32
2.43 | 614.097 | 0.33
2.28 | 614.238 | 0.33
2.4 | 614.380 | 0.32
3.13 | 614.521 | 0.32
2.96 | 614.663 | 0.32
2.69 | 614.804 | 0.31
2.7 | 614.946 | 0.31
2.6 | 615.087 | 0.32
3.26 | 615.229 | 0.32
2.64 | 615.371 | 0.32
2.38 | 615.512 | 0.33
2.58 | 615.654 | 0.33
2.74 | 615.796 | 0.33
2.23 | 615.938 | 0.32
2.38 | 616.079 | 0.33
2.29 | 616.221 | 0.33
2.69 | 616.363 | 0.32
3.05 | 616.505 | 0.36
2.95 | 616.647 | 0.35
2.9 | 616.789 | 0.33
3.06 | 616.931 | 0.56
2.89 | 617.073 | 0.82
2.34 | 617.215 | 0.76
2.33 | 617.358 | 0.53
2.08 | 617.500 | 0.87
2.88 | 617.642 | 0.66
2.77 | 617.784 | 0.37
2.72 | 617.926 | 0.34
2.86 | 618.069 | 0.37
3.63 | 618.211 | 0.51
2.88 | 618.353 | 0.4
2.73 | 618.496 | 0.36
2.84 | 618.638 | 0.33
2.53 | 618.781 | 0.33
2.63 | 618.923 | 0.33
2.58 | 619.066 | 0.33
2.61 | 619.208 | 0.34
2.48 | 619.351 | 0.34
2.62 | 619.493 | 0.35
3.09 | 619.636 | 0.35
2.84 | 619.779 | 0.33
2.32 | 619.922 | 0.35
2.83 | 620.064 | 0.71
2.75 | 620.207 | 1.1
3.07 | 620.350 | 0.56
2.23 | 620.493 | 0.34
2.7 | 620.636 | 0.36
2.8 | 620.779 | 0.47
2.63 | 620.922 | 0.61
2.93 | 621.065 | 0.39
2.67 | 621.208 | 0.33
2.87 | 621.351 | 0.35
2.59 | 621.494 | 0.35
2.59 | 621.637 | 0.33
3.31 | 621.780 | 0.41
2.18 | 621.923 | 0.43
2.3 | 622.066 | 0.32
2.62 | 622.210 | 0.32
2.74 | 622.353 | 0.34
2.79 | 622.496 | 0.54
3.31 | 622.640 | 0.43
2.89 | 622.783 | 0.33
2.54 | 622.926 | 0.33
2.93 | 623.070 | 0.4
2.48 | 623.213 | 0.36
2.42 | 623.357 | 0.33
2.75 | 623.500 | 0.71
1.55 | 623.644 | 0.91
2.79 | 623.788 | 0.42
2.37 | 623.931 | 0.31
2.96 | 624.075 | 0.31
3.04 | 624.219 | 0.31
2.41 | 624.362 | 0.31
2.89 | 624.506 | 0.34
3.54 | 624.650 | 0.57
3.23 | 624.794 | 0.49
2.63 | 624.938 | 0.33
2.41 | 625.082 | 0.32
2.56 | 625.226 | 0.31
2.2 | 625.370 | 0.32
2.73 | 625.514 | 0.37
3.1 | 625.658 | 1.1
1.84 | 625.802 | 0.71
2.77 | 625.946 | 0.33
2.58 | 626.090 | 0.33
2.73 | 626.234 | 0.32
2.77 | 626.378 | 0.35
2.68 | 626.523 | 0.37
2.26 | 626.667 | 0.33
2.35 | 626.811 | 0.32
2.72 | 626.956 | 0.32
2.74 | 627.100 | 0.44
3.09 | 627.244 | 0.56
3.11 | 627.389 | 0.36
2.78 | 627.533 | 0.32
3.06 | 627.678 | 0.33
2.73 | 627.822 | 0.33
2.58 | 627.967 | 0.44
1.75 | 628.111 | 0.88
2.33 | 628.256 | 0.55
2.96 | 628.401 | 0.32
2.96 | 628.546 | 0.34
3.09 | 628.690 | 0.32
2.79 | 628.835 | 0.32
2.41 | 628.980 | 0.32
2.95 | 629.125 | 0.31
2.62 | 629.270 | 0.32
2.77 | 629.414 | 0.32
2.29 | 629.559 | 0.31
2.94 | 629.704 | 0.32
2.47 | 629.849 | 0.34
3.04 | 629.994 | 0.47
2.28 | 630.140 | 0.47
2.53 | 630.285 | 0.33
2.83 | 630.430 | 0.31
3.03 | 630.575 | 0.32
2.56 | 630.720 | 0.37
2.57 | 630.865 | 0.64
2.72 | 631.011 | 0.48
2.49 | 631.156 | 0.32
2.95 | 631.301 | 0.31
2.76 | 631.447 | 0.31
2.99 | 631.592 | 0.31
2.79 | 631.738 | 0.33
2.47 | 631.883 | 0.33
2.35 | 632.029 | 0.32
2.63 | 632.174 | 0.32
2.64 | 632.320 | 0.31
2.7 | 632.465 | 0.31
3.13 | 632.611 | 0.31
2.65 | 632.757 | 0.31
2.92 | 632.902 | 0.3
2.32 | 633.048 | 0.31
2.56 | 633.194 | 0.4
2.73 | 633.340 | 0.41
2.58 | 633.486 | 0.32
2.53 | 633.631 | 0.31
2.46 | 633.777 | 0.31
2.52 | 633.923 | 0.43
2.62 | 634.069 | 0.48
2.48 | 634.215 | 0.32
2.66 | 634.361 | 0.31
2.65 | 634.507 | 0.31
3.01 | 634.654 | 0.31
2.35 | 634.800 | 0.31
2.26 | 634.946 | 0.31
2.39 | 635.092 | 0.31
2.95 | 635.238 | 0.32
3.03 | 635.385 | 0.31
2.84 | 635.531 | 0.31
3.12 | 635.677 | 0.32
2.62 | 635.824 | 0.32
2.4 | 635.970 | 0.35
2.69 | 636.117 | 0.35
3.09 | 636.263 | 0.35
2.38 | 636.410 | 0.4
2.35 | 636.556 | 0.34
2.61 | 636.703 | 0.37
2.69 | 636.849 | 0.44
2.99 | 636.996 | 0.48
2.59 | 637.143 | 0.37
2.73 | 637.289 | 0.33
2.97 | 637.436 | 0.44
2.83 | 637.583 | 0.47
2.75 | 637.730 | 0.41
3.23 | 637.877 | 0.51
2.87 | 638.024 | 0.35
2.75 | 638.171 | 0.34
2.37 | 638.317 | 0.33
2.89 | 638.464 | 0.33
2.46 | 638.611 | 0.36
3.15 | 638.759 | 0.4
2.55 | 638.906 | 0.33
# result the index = 0.04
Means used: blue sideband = 2.75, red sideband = 2.69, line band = 2.62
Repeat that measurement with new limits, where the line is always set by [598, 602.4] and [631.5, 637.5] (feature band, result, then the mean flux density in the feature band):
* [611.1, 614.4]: 0.03 mag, 2.63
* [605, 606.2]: -0.11 mag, 3.02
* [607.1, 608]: -0.09 mag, 2.95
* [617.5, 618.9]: -0.05 mag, 2.82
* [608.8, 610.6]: -0.04 mag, 2.81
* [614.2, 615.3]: -0.03 mag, 2.77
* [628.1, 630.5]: 0.00 mag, 2.67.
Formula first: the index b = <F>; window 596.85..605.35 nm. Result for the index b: 2.79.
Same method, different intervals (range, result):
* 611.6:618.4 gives 2.67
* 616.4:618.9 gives 2.79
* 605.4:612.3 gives 2.86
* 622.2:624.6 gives 2.68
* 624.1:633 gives 2.7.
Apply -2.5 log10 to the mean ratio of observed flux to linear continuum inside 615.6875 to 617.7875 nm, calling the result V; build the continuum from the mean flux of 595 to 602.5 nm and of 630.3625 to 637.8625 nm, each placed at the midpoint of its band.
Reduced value 0.04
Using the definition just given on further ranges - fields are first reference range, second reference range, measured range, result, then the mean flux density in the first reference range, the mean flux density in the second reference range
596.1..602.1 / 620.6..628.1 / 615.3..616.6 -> 0.07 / 2.83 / 2.69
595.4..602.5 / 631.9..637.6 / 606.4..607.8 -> -0.10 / 2.79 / 2.66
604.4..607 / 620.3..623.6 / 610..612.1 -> 0.04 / 2.97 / 2.7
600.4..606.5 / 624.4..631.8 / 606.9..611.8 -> -0.02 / 2.81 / 2.7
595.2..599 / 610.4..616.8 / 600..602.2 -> 0.01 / 2.85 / 2.67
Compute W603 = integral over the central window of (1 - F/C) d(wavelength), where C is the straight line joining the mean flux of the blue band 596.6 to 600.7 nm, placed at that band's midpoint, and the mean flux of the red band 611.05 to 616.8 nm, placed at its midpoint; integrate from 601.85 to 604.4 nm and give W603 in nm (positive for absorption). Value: 0.13 nm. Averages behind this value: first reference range 2.83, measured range 2.63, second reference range 2.66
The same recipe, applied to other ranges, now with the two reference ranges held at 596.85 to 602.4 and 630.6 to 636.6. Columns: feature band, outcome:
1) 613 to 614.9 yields 0.094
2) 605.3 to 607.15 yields -0.159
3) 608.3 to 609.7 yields -0.088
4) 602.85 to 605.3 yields -0.112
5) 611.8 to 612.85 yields 0.019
